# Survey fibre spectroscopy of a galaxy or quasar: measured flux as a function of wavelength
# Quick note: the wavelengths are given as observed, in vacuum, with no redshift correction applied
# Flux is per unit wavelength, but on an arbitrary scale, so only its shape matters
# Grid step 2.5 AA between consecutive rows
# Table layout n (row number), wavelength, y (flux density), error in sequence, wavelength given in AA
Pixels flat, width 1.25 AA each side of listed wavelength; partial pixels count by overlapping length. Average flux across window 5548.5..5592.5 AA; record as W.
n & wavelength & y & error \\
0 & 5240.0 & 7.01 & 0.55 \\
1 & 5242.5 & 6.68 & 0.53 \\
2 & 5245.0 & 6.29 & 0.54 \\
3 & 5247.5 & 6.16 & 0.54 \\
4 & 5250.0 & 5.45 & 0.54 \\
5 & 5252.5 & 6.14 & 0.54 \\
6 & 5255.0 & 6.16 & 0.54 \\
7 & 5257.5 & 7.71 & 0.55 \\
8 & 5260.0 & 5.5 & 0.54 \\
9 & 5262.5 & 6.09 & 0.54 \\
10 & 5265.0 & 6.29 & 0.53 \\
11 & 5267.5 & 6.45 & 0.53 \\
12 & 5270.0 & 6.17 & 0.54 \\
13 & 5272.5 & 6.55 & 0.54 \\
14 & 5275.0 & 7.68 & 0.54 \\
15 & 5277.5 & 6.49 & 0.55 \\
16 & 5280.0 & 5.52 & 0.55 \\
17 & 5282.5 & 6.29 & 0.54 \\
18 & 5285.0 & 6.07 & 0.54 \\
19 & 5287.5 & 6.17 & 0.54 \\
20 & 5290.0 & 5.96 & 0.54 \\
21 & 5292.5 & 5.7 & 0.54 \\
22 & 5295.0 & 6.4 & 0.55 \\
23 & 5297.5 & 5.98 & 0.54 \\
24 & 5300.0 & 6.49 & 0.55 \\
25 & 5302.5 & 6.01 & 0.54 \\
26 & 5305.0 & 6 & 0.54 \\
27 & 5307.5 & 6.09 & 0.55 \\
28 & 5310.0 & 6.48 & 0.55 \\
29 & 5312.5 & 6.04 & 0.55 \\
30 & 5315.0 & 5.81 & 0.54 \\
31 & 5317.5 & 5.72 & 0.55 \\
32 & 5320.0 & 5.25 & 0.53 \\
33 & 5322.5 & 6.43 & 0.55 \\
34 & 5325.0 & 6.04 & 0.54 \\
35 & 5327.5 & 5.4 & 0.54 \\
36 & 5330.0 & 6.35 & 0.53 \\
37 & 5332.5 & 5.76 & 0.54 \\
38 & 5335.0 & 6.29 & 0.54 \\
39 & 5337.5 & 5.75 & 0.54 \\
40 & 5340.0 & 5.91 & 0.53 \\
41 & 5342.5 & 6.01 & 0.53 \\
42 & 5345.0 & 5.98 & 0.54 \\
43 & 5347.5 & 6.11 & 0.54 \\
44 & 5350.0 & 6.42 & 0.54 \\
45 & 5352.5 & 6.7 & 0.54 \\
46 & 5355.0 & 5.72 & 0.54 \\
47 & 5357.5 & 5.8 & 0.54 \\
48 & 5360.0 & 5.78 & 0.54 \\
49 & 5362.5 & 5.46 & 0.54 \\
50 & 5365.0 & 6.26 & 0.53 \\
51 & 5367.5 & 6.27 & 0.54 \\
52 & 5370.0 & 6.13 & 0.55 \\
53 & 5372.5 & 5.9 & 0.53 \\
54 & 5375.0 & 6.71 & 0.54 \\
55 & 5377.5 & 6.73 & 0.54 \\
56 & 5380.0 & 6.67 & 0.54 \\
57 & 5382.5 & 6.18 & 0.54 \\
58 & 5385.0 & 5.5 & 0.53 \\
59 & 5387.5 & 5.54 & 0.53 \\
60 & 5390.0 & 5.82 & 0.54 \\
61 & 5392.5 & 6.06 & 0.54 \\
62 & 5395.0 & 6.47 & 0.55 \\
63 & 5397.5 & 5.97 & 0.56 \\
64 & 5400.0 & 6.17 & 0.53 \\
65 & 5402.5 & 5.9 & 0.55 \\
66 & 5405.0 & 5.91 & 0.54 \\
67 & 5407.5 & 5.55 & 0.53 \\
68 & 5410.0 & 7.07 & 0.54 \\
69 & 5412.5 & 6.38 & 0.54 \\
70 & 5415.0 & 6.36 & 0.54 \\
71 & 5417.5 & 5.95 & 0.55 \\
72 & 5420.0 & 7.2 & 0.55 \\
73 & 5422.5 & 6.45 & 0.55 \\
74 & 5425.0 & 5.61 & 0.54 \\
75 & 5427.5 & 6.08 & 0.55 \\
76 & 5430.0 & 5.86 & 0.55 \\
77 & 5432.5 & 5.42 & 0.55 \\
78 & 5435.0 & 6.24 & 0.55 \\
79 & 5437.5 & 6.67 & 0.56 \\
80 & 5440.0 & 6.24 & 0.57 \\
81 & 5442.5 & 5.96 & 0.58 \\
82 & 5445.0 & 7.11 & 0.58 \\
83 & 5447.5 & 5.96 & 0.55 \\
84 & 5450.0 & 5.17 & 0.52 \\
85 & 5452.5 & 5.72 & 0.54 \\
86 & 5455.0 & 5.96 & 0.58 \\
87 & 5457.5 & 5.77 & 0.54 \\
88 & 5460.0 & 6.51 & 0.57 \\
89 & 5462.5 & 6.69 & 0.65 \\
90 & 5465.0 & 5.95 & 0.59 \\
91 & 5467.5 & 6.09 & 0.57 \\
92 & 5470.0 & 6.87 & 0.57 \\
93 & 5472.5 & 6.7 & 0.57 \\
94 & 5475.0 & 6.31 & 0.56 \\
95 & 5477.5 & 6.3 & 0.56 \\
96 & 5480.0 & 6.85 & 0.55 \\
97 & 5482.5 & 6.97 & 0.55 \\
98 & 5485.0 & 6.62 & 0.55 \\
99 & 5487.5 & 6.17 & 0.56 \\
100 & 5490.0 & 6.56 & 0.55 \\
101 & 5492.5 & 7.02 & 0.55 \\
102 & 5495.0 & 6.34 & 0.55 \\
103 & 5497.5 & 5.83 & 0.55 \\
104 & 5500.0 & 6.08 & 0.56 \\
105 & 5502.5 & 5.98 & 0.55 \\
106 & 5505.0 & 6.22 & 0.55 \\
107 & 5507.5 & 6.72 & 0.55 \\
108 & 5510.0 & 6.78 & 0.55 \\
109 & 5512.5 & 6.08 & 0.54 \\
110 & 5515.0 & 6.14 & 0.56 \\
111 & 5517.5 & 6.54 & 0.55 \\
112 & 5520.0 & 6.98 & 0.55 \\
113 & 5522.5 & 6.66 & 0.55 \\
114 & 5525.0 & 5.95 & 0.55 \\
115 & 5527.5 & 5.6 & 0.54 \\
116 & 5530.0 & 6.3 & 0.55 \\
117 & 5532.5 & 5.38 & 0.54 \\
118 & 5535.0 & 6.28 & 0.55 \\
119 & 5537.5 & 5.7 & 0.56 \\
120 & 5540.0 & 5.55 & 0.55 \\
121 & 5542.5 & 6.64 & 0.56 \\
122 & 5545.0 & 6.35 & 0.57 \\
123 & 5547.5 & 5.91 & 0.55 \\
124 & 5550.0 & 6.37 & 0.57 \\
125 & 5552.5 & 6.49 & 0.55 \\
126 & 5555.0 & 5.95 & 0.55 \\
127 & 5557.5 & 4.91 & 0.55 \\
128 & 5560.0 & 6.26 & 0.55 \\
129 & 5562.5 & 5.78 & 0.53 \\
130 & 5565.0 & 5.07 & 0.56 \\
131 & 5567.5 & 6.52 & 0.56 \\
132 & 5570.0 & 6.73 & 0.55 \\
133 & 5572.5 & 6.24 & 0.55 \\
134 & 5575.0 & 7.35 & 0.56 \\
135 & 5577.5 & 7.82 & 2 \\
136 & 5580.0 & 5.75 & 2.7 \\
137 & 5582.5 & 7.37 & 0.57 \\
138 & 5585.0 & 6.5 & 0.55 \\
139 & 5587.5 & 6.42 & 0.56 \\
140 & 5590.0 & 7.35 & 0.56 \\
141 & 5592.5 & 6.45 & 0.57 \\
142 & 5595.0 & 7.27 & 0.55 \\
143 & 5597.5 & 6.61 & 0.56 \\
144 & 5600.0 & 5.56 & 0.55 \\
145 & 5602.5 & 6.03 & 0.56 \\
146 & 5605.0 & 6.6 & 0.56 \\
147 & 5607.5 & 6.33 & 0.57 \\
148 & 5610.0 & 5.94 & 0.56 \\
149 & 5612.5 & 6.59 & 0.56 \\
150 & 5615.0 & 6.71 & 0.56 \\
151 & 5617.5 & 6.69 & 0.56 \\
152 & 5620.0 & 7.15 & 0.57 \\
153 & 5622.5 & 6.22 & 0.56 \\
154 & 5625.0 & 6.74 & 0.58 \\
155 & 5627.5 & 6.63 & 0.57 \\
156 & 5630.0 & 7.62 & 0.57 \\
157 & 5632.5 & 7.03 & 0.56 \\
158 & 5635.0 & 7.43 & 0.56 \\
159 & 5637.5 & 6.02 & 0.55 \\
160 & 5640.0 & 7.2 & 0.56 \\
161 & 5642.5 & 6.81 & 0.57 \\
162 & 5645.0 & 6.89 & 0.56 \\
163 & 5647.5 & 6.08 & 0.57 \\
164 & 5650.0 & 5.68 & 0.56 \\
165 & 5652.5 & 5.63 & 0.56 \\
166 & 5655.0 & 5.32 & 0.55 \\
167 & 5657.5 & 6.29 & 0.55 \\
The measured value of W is 6.4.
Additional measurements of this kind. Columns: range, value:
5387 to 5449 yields 6.16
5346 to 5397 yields 6.11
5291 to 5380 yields 6.06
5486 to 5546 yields 6.24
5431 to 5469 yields 6.1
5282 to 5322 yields 6.03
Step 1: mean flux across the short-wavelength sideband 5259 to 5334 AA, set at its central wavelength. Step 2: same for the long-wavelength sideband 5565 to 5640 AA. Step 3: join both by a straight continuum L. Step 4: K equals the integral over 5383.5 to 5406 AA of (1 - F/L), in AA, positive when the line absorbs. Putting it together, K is 1.3 AA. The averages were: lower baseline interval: 6.11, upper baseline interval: 6.66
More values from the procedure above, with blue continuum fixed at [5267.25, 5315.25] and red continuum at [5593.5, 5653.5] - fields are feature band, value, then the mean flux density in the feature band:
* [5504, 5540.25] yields 1.4 AA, 6.21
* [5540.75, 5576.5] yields 1.7 AA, 6.19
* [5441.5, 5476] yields 1.1 AA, 6.2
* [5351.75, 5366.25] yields 0.8 AA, 5.93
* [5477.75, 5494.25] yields -0.6 AA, 6.66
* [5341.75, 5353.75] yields 0.0 AA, 6.25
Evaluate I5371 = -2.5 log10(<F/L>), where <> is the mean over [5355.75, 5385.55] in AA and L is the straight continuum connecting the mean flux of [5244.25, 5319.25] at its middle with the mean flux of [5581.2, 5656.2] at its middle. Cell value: 0.03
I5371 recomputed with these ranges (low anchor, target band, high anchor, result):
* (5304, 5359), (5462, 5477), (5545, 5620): -0.03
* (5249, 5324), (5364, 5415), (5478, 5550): 0.01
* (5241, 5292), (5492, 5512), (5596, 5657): 0.01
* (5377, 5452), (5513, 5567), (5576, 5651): 0.07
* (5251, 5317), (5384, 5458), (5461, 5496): 0.06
